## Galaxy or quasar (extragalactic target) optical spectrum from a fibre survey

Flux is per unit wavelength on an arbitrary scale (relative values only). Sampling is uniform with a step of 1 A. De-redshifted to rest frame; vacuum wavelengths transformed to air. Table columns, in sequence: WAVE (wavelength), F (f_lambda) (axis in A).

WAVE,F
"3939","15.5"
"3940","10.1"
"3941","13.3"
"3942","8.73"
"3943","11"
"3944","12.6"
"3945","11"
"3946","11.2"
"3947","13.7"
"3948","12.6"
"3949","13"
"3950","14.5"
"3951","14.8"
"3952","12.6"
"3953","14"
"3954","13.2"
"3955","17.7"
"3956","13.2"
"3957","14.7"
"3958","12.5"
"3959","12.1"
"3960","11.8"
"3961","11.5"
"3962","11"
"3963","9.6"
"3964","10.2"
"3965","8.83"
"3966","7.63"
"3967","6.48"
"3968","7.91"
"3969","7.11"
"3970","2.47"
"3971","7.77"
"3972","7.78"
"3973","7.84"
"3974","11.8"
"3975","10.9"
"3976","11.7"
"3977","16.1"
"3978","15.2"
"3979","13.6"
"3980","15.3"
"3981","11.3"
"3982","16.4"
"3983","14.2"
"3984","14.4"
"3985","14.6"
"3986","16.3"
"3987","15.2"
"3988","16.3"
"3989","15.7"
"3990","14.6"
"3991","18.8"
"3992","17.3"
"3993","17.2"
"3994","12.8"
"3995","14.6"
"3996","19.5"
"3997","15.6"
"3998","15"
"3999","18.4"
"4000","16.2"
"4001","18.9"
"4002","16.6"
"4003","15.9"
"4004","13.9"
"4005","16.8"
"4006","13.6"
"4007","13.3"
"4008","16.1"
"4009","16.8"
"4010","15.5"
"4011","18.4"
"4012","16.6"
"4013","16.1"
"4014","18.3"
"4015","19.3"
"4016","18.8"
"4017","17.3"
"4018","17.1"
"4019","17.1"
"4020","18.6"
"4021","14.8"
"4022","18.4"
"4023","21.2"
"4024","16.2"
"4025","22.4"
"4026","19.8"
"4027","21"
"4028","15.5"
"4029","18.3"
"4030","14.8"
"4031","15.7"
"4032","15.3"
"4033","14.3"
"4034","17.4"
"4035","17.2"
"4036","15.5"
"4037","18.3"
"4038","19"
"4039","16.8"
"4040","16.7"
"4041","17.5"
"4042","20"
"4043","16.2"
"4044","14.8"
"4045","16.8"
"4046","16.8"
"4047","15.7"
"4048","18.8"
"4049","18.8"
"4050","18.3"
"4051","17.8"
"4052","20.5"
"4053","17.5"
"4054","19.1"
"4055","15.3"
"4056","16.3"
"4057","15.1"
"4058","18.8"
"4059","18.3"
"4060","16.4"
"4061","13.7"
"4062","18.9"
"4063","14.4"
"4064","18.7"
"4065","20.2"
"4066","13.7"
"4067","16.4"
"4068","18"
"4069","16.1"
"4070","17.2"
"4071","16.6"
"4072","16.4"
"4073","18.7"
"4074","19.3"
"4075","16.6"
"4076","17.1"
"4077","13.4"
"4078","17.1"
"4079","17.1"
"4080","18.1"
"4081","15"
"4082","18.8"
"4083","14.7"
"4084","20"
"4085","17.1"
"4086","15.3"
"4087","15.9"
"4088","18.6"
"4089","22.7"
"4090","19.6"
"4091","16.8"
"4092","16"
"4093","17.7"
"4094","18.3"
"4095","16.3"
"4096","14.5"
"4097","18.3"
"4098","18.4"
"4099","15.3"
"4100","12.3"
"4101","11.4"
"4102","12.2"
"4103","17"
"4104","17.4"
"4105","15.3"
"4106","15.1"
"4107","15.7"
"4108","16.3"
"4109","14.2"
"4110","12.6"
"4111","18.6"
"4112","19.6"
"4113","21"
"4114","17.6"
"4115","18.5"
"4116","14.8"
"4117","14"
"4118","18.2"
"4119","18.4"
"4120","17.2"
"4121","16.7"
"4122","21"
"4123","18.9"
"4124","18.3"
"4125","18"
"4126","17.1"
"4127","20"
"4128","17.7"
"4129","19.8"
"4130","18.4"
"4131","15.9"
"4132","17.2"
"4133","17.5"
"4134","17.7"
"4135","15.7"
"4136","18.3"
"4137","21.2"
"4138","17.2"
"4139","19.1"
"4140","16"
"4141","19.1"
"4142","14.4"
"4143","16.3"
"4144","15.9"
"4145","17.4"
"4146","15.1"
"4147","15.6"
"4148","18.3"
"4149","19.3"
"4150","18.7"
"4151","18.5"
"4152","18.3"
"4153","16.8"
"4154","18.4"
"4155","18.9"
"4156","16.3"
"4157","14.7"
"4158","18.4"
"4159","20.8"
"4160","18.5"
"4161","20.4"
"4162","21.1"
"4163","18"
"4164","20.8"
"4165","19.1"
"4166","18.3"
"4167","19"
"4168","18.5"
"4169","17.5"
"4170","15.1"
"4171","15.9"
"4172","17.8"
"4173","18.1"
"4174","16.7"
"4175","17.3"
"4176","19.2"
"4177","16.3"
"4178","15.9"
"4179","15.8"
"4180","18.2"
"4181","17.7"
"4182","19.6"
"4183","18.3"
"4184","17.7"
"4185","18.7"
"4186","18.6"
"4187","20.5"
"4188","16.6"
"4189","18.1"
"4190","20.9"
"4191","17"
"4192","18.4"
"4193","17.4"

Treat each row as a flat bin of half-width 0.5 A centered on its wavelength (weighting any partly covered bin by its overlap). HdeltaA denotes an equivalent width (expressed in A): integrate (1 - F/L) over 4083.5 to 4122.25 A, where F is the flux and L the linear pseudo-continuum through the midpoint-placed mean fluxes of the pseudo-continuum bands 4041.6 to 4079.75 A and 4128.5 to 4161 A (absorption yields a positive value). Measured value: 1.3 A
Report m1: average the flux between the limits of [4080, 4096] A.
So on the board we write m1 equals 17.4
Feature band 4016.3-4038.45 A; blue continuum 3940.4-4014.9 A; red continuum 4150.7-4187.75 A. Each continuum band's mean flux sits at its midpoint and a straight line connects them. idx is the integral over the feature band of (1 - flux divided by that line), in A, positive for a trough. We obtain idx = -4.2 A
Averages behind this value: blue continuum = 13.5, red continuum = 18.1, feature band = 17.5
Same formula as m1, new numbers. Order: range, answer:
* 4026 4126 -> 17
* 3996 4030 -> 17.2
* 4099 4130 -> 16.8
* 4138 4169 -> 18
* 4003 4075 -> 17.2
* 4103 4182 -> 17.6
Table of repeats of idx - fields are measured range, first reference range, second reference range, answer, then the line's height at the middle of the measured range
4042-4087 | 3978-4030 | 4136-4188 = 0.01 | 17.1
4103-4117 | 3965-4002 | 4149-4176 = 0.17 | 16.8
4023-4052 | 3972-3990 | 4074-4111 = -4.53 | 15.1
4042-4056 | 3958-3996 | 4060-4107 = -2.00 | 15.3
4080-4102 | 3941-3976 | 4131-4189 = -1.79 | 15.5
